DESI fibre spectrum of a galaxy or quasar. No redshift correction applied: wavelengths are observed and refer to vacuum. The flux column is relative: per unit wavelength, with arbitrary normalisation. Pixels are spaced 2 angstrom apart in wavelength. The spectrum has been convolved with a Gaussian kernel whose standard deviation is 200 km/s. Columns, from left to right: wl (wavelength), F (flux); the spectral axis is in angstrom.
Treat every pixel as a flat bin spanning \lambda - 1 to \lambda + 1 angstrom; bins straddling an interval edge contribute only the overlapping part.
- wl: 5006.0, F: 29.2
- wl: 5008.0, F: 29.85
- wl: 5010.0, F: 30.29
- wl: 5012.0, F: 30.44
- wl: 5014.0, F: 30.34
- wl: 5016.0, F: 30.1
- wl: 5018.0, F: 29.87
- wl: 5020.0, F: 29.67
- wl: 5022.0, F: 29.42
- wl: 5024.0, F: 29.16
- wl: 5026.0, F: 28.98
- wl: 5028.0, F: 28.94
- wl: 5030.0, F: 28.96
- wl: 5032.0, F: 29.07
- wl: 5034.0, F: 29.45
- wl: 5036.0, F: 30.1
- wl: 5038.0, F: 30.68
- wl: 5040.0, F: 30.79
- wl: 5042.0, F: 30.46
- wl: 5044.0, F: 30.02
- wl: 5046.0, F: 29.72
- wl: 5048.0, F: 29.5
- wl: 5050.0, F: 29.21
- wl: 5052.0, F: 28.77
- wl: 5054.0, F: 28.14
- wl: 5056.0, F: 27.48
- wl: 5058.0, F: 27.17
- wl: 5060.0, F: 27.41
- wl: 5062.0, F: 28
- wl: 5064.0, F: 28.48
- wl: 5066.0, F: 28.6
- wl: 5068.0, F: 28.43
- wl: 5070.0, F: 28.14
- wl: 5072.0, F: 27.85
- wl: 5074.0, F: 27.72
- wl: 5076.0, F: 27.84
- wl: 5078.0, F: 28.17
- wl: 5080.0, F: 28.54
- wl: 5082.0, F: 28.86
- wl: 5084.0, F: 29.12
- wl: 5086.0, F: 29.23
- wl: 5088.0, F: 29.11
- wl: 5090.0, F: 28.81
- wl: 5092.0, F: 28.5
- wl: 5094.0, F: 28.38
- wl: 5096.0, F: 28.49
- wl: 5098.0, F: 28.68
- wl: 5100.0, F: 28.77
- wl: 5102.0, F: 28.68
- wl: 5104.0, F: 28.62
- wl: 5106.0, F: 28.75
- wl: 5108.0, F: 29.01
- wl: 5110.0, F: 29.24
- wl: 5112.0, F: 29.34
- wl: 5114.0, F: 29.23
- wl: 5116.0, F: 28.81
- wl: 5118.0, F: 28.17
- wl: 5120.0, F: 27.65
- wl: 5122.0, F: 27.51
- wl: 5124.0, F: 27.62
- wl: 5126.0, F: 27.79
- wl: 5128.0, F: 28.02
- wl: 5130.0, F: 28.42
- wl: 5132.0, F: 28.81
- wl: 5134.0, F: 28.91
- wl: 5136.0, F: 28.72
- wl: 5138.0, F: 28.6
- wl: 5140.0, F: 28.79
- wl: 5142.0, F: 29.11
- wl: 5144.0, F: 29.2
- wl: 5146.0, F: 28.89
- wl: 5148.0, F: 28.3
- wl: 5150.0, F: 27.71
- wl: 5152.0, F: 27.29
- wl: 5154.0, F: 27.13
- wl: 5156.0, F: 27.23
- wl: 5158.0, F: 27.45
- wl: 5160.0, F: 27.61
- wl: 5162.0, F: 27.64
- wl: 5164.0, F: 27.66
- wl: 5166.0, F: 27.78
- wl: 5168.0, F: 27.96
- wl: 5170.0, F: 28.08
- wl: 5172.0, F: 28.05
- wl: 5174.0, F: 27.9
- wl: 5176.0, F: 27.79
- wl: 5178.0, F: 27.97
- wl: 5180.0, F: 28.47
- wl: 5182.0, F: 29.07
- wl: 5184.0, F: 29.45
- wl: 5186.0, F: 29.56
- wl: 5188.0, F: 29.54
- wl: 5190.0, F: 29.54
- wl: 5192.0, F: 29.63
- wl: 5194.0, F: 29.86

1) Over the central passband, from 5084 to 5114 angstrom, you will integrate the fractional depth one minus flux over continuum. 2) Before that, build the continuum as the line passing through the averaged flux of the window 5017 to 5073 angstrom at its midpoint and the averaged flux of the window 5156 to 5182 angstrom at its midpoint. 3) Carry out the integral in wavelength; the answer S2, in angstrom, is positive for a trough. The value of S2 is -0.3 angstrom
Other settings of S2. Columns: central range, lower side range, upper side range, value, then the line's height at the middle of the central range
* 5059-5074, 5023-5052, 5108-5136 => 0.57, 29.2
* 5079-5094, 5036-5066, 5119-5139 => -0.11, 28.6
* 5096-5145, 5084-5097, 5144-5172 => -0.43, 28.4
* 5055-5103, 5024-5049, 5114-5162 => 1.16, 29.1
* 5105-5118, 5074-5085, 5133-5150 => -0.18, 28.6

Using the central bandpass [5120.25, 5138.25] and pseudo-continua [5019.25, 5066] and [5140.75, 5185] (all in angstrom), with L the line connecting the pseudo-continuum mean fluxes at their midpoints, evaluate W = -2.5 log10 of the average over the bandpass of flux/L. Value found 0.01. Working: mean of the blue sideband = 29.1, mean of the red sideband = 28.1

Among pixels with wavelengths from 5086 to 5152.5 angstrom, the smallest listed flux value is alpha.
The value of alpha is 27.29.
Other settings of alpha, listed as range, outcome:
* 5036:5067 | 27.17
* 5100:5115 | 28.62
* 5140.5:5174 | 27.13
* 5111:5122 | 27.51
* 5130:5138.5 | 28.42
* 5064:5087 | 27.72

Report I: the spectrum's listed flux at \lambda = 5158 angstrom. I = 27.45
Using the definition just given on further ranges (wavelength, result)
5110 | 29.24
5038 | 30.68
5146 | 28.89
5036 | 30.1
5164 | 27.66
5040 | 30.79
